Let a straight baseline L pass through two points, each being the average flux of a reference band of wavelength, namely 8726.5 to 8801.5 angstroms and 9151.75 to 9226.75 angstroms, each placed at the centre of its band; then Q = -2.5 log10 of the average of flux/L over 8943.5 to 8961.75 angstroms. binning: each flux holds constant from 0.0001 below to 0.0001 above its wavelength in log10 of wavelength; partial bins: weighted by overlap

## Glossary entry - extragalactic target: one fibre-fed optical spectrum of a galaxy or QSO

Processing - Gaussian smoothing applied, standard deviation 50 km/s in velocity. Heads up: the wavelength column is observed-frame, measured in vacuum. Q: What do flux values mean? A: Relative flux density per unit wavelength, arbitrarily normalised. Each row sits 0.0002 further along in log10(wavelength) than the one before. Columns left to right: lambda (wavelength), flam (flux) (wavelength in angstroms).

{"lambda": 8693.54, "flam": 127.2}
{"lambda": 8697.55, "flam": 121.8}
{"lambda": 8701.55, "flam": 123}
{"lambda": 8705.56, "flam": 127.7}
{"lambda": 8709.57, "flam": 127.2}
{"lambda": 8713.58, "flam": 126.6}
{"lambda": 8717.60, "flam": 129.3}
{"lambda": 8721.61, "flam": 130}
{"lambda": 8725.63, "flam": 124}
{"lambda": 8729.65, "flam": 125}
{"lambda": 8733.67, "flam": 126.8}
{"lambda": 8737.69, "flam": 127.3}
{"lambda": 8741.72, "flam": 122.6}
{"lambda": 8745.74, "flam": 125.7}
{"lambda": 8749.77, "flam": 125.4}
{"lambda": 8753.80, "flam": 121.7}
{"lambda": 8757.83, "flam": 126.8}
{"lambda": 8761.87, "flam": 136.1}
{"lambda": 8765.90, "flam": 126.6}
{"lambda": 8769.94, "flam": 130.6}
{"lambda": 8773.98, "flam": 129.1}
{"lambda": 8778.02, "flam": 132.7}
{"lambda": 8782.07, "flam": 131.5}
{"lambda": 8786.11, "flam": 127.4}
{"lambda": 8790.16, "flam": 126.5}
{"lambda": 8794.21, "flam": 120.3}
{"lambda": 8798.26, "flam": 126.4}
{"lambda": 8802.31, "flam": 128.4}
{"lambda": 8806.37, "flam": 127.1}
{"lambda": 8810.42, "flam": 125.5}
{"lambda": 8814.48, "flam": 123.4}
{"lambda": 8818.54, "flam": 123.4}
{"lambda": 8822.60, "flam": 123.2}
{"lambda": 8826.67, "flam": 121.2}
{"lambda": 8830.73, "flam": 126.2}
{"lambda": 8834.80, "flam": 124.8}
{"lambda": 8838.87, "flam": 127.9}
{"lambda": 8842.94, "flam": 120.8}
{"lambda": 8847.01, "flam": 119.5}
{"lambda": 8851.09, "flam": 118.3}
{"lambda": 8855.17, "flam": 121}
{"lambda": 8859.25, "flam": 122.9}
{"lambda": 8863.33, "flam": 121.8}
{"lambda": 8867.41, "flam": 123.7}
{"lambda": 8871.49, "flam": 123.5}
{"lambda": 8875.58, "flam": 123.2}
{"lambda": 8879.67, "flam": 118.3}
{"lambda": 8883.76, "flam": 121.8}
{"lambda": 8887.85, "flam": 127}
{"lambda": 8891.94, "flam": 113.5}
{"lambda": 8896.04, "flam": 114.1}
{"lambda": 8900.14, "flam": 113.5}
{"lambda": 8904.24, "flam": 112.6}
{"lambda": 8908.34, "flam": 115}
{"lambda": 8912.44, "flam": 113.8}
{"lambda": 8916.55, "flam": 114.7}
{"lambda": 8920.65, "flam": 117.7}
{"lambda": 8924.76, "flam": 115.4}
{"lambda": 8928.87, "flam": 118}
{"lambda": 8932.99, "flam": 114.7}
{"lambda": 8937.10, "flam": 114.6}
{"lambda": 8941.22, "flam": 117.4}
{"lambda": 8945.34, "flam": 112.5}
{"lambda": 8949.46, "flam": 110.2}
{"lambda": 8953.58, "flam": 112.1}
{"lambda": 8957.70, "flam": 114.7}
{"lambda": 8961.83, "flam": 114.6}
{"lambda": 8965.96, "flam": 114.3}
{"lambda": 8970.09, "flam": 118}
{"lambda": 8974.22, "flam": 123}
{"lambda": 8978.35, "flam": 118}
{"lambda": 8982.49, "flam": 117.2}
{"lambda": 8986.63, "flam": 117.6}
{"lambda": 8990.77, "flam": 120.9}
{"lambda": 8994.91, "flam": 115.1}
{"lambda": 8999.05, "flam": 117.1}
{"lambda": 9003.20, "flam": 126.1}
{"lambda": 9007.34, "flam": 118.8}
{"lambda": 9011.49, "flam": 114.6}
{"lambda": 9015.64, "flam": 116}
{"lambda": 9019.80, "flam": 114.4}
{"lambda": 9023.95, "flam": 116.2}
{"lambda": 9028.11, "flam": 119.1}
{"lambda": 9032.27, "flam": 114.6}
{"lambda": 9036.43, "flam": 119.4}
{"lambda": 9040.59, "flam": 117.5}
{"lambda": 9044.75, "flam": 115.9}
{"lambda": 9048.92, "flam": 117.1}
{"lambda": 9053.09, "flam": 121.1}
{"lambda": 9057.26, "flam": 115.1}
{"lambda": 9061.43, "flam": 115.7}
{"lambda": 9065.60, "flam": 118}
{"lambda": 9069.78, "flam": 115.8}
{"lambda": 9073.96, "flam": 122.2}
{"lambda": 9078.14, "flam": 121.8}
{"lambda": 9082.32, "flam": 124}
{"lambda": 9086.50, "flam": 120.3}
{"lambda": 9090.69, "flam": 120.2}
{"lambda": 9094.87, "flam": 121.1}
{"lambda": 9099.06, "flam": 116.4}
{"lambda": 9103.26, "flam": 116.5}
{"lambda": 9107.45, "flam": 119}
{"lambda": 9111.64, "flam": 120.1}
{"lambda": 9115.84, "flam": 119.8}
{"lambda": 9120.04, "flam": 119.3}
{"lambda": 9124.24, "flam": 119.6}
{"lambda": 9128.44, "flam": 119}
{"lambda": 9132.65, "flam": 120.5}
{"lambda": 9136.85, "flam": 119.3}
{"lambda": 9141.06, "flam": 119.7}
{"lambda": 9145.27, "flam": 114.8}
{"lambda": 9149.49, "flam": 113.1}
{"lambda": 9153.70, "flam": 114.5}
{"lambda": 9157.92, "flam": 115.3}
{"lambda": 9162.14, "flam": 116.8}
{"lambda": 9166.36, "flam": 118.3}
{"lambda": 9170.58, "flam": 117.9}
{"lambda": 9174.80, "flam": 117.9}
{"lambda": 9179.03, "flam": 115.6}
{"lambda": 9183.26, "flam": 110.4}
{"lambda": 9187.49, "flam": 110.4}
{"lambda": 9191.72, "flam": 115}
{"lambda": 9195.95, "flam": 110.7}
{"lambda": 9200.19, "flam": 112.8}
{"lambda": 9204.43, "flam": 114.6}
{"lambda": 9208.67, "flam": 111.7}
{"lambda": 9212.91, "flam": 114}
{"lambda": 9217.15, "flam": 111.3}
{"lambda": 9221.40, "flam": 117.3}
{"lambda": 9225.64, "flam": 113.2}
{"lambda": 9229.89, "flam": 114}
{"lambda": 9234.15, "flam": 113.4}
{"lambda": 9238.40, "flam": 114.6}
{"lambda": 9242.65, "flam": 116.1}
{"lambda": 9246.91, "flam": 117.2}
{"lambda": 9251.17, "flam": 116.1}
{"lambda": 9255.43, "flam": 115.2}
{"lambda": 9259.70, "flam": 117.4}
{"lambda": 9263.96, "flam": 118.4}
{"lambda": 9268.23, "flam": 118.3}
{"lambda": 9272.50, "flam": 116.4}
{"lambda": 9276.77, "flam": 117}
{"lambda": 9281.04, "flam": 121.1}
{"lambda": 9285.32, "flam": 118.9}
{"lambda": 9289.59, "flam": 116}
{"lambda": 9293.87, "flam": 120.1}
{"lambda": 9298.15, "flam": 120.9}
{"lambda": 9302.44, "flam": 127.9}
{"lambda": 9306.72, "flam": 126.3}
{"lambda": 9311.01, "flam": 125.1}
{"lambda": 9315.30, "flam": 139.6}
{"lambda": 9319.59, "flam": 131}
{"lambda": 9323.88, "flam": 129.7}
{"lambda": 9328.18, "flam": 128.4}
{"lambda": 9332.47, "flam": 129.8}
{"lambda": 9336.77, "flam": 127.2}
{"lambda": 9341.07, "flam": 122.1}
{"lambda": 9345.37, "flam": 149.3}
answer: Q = 0.08 mag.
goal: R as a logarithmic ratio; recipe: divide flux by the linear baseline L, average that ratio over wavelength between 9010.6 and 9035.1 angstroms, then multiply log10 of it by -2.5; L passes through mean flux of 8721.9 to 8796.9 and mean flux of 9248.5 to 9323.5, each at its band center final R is 0.08 mag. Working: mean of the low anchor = 127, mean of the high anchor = 122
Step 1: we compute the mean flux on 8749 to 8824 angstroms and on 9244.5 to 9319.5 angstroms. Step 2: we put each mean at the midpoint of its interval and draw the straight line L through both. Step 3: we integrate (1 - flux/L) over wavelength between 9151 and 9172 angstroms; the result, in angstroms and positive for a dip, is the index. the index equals 1.0 angstroms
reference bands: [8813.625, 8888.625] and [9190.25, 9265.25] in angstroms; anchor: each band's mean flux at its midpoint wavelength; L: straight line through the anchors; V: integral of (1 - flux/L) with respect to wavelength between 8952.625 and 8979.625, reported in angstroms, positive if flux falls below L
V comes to 0.8 angstroms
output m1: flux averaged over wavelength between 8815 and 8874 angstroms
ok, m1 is 123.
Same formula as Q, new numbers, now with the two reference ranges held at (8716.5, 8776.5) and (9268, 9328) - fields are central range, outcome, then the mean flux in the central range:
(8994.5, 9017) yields 0.07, 118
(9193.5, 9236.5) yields 0.10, 113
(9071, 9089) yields 0.03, 122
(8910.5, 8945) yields 0.09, 116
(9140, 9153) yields 0.08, 115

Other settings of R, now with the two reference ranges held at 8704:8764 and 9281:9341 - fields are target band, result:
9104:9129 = 0.06 mag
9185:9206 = 0.12 mag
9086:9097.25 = 0.05 mag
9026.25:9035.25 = 0.08 mag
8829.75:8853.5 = 0.03 mag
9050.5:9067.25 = 0.08 mag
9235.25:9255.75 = 0.09 mag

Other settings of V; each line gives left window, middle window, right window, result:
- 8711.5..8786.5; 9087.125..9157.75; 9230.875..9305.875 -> 1.4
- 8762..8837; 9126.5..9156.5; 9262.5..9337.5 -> 1.8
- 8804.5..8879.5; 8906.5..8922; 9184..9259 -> 0.8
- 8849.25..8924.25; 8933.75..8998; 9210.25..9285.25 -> 1.1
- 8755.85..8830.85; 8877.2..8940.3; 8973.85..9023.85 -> 2.9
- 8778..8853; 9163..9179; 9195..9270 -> -0.2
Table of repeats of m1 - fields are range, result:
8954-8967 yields 114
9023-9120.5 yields 119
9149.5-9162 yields 115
